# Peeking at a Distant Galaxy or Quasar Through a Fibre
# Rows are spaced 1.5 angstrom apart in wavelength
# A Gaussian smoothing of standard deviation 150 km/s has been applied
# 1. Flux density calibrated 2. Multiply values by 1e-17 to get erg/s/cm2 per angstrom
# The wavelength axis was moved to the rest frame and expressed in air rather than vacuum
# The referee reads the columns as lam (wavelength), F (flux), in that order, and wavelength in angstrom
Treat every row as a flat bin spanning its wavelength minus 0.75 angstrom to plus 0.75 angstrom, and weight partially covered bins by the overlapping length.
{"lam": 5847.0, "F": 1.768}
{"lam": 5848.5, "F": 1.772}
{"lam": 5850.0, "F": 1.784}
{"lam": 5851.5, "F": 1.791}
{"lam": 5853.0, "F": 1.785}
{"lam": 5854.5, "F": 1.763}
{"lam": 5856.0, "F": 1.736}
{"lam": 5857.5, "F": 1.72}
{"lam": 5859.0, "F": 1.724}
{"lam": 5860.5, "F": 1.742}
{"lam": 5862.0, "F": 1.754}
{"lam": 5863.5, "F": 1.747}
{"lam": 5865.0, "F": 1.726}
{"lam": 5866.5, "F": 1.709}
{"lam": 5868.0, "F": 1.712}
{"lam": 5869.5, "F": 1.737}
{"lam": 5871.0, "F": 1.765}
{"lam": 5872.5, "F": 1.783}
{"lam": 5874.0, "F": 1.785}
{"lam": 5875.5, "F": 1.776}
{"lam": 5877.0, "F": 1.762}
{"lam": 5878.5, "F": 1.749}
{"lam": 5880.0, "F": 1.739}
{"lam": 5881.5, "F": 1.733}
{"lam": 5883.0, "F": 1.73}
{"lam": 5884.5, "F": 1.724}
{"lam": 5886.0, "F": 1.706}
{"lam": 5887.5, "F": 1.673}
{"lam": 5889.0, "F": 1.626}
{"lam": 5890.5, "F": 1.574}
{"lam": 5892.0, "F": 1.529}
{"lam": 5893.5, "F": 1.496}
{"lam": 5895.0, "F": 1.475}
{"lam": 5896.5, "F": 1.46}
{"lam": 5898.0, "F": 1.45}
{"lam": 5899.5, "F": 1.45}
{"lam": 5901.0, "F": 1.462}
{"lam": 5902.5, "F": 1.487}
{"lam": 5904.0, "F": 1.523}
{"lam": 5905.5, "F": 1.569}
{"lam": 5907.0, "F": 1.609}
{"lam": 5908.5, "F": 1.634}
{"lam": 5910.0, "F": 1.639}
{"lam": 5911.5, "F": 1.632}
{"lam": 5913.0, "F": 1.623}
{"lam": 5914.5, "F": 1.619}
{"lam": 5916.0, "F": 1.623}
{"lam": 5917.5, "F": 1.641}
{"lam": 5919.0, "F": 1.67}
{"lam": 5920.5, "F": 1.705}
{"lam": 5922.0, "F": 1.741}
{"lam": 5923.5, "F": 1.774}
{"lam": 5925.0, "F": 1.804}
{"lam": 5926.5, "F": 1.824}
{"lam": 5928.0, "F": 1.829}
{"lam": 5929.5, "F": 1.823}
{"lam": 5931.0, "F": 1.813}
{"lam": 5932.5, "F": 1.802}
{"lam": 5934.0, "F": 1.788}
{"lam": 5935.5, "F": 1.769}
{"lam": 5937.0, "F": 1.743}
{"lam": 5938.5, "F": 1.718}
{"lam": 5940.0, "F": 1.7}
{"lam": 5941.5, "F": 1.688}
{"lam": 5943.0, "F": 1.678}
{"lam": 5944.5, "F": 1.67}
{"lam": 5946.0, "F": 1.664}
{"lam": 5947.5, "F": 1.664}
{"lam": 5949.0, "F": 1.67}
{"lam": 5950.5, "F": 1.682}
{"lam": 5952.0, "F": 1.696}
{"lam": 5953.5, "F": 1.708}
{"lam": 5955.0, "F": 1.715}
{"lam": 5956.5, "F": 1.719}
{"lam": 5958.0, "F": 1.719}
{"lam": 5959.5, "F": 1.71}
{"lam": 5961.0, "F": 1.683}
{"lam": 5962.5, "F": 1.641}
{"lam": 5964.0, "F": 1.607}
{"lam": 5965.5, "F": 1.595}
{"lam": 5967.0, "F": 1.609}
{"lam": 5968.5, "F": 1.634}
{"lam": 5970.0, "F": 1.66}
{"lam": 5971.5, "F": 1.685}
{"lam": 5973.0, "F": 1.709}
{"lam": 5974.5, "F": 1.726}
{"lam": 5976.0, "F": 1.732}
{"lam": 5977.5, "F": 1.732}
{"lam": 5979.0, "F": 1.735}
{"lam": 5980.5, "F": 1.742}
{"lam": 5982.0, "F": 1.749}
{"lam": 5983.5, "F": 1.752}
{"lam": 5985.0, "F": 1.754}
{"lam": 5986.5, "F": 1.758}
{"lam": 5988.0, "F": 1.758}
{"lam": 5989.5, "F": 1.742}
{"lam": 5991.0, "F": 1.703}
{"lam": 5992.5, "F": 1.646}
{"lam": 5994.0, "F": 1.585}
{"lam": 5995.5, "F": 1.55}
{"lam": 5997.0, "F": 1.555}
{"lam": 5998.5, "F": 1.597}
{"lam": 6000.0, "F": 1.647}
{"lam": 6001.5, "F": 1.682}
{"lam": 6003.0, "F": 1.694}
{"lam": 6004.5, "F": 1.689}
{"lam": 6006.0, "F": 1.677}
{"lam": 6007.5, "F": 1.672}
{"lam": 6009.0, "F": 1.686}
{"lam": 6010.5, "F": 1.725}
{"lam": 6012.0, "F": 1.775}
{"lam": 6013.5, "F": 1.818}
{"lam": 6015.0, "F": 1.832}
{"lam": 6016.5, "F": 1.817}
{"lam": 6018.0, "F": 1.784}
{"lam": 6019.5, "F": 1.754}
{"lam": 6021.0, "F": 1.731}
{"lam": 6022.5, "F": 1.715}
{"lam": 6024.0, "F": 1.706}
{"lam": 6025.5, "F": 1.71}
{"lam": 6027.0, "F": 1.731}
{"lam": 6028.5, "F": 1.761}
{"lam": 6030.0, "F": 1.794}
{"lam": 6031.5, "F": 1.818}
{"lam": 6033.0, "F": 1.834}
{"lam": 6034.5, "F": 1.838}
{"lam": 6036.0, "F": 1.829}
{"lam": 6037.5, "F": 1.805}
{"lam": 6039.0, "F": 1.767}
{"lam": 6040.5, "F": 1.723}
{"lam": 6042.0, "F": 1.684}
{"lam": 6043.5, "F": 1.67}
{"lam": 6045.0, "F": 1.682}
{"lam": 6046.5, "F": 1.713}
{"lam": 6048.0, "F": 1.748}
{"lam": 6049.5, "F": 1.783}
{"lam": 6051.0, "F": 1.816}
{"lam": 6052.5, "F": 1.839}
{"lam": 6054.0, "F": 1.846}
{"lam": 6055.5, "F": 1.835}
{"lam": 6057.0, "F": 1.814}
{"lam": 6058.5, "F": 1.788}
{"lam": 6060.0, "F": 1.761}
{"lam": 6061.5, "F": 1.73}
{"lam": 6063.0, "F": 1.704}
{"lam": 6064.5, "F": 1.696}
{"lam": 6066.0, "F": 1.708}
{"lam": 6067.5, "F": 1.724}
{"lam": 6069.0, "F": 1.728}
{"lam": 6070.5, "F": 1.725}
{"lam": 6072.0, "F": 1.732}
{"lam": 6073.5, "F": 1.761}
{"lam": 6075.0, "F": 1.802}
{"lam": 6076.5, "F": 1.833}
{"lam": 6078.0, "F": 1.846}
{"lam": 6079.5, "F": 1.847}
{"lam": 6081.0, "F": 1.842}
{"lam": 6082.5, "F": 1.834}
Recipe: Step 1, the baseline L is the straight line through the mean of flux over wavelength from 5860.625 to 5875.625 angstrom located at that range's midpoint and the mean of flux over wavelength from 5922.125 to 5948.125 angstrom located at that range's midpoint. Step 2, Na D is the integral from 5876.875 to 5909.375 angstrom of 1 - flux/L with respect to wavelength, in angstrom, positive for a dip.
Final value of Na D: 2.86 angstrom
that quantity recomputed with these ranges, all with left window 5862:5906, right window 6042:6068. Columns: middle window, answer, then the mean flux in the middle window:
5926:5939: -0.9 angstrom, 1.79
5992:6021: 0.5 angstrom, 1.7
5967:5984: -0.1 angstrom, 1.71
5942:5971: 0.4 angstrom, 1.67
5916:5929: -0.6 angstrom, 1.74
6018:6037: -0.4 angstrom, 1.77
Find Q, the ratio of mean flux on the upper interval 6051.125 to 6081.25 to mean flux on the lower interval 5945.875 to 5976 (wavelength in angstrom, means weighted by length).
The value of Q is 1.06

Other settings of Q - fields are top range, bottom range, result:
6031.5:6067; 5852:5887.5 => 1.01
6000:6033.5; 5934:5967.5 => 1.03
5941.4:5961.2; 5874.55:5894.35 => 1.01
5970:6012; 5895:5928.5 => 1.04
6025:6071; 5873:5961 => 1.05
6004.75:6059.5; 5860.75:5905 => 1.07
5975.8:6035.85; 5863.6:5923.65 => 1.05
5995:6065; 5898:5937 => 1.04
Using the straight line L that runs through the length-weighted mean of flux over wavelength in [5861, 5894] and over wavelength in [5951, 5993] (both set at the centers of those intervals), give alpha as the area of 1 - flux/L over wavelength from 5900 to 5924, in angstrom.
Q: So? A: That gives 1.2 angstrom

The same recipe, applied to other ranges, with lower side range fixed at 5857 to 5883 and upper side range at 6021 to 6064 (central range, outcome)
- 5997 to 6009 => 0.7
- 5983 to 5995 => 0.3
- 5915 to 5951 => 0.5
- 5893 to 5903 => 1.6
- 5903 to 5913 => 0.9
